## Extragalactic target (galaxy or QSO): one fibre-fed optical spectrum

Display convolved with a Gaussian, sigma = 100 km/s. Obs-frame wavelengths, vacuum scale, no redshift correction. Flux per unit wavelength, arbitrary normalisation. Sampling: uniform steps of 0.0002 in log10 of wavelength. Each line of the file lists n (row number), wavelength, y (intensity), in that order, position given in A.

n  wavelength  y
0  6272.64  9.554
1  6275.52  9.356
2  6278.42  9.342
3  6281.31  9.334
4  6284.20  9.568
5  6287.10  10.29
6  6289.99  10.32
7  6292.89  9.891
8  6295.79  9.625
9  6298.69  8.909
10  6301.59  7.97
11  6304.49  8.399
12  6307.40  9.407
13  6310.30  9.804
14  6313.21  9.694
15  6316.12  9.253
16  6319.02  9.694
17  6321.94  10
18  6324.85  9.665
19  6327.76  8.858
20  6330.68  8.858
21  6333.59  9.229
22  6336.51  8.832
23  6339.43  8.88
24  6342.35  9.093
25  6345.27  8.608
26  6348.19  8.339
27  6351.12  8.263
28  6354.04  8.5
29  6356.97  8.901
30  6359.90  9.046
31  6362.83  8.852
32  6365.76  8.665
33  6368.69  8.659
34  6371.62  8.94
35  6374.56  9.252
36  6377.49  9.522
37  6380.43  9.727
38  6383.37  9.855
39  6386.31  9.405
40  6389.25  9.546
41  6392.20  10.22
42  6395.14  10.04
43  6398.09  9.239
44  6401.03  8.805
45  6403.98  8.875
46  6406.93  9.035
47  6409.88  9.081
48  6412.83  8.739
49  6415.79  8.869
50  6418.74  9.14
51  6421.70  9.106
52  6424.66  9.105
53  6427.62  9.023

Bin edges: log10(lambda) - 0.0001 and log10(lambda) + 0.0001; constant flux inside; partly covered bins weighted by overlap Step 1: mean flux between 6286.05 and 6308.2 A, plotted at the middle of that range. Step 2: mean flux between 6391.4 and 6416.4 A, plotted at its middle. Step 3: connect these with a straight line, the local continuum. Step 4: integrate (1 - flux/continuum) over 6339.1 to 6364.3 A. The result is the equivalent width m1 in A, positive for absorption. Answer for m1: 1.5 A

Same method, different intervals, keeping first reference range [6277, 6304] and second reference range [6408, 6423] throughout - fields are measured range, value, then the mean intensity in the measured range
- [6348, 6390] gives 0.49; 9.04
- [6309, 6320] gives -0.30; 9.61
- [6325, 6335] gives 0.24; 9.07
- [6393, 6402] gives -0.40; 9.46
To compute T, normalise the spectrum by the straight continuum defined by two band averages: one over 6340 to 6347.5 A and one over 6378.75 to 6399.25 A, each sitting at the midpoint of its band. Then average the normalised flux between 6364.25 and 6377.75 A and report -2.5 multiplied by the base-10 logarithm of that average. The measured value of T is 0.05 mag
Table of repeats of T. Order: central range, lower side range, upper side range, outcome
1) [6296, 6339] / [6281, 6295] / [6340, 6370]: 0.021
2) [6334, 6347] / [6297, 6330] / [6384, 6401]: 0.059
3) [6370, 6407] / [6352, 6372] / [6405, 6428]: -0.065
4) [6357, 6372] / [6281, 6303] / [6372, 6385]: 0.082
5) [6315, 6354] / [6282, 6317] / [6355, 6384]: 0.029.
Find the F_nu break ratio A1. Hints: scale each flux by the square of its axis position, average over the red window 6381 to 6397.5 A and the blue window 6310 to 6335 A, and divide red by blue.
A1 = 1.1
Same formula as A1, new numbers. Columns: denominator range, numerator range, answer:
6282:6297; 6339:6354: 0.88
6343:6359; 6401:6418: 1.06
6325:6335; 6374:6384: 1.07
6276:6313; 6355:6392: 1.00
